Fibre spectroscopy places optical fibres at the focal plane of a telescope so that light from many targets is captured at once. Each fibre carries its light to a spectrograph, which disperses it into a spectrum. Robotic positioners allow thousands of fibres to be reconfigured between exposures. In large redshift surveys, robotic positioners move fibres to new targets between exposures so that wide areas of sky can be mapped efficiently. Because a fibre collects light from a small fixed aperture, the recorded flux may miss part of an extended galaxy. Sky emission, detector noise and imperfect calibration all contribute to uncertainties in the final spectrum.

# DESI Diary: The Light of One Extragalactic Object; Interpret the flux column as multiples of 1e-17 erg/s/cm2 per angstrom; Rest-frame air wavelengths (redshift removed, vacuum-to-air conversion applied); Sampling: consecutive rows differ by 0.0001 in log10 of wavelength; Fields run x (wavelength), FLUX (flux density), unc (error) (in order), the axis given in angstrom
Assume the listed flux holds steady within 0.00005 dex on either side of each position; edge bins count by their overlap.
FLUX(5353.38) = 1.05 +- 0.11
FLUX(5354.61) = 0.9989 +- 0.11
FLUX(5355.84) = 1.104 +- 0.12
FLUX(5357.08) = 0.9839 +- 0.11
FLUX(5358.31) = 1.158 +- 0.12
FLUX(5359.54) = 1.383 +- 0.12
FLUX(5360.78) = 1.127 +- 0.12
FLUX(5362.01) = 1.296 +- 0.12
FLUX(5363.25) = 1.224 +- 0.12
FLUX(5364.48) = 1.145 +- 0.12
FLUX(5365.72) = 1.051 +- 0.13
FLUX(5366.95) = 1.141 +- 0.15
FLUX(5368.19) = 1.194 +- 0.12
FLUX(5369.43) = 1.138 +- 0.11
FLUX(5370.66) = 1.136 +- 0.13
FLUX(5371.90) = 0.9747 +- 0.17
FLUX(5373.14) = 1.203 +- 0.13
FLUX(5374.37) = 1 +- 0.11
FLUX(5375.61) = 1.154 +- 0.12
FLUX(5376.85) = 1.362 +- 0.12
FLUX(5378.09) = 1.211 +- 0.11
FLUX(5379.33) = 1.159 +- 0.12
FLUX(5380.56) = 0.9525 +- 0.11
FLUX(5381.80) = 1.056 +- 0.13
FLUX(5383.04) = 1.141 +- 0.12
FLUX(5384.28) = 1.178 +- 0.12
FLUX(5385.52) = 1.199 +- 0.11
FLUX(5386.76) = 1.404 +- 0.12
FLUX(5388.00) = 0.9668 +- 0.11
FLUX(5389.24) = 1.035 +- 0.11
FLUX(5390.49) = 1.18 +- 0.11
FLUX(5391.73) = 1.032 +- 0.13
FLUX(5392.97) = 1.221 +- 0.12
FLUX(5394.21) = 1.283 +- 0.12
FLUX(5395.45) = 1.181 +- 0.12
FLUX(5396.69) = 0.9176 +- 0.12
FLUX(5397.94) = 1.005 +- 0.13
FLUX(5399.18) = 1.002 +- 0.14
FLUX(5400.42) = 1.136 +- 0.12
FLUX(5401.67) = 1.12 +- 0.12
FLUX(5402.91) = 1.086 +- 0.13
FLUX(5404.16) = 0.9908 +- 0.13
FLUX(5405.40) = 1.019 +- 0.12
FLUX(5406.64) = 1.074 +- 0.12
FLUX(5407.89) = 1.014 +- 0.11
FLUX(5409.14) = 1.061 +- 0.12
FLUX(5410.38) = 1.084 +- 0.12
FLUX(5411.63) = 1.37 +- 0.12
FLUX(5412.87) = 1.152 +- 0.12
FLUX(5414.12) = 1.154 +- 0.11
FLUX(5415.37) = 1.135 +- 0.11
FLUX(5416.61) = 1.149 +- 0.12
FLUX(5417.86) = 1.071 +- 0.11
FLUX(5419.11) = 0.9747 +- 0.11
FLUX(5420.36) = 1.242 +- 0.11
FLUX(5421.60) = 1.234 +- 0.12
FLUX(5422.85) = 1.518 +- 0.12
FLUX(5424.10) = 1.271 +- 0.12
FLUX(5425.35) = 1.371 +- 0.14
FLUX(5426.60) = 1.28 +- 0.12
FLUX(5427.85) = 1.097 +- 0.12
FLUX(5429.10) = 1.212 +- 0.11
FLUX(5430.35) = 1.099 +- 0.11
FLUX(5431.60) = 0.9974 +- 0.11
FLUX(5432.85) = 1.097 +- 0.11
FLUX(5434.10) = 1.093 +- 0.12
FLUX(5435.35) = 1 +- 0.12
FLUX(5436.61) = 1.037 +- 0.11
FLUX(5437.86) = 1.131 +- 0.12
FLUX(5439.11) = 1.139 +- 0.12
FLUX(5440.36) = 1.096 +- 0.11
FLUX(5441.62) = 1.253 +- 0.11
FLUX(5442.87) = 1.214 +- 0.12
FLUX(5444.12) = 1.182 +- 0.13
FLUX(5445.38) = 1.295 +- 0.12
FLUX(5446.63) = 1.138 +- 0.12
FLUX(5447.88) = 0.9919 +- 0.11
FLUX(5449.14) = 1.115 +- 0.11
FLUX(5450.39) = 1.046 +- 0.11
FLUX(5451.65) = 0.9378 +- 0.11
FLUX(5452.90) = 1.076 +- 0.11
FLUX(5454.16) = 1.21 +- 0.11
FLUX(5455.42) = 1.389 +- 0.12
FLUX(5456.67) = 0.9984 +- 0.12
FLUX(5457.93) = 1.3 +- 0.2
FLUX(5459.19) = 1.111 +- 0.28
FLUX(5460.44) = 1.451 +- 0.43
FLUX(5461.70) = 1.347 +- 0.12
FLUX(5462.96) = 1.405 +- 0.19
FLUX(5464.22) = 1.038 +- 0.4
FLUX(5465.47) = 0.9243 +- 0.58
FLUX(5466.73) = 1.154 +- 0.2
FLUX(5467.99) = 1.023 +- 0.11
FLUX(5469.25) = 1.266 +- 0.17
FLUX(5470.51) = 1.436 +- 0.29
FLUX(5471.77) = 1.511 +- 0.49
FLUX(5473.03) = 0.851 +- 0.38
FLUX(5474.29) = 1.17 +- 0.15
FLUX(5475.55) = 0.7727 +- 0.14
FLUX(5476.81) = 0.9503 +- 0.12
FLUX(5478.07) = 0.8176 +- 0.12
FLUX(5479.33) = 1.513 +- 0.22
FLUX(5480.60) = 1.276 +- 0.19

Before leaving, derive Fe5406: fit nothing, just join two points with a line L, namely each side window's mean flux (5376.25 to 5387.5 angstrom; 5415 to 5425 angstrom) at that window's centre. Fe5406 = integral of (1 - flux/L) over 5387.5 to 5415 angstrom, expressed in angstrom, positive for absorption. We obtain 2.3 angstrom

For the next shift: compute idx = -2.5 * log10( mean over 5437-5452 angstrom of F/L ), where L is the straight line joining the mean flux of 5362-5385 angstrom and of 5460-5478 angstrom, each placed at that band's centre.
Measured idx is 0.016 mag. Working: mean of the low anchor 1.14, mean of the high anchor 1.15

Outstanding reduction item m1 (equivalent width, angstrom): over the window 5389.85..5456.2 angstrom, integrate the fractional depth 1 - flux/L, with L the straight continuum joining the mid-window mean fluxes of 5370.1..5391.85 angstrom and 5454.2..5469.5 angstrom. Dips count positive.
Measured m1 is 1.8 angstrom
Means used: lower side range 1.13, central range 1.14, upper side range 1.2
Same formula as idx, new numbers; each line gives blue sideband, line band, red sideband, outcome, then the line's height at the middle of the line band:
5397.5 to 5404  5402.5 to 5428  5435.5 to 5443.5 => -0.066 mag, 1.09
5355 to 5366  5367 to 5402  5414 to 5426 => 0.054 mag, 1.18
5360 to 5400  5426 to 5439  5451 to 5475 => 0.060 mag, 1.17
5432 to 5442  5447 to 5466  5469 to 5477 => -0.034 mag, 1.12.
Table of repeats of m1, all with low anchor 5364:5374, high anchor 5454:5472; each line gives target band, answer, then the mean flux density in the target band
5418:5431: -0.4 angstrom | 1.22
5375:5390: -0.2 angstrom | 1.15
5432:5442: 0.8 angstrom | 1.1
